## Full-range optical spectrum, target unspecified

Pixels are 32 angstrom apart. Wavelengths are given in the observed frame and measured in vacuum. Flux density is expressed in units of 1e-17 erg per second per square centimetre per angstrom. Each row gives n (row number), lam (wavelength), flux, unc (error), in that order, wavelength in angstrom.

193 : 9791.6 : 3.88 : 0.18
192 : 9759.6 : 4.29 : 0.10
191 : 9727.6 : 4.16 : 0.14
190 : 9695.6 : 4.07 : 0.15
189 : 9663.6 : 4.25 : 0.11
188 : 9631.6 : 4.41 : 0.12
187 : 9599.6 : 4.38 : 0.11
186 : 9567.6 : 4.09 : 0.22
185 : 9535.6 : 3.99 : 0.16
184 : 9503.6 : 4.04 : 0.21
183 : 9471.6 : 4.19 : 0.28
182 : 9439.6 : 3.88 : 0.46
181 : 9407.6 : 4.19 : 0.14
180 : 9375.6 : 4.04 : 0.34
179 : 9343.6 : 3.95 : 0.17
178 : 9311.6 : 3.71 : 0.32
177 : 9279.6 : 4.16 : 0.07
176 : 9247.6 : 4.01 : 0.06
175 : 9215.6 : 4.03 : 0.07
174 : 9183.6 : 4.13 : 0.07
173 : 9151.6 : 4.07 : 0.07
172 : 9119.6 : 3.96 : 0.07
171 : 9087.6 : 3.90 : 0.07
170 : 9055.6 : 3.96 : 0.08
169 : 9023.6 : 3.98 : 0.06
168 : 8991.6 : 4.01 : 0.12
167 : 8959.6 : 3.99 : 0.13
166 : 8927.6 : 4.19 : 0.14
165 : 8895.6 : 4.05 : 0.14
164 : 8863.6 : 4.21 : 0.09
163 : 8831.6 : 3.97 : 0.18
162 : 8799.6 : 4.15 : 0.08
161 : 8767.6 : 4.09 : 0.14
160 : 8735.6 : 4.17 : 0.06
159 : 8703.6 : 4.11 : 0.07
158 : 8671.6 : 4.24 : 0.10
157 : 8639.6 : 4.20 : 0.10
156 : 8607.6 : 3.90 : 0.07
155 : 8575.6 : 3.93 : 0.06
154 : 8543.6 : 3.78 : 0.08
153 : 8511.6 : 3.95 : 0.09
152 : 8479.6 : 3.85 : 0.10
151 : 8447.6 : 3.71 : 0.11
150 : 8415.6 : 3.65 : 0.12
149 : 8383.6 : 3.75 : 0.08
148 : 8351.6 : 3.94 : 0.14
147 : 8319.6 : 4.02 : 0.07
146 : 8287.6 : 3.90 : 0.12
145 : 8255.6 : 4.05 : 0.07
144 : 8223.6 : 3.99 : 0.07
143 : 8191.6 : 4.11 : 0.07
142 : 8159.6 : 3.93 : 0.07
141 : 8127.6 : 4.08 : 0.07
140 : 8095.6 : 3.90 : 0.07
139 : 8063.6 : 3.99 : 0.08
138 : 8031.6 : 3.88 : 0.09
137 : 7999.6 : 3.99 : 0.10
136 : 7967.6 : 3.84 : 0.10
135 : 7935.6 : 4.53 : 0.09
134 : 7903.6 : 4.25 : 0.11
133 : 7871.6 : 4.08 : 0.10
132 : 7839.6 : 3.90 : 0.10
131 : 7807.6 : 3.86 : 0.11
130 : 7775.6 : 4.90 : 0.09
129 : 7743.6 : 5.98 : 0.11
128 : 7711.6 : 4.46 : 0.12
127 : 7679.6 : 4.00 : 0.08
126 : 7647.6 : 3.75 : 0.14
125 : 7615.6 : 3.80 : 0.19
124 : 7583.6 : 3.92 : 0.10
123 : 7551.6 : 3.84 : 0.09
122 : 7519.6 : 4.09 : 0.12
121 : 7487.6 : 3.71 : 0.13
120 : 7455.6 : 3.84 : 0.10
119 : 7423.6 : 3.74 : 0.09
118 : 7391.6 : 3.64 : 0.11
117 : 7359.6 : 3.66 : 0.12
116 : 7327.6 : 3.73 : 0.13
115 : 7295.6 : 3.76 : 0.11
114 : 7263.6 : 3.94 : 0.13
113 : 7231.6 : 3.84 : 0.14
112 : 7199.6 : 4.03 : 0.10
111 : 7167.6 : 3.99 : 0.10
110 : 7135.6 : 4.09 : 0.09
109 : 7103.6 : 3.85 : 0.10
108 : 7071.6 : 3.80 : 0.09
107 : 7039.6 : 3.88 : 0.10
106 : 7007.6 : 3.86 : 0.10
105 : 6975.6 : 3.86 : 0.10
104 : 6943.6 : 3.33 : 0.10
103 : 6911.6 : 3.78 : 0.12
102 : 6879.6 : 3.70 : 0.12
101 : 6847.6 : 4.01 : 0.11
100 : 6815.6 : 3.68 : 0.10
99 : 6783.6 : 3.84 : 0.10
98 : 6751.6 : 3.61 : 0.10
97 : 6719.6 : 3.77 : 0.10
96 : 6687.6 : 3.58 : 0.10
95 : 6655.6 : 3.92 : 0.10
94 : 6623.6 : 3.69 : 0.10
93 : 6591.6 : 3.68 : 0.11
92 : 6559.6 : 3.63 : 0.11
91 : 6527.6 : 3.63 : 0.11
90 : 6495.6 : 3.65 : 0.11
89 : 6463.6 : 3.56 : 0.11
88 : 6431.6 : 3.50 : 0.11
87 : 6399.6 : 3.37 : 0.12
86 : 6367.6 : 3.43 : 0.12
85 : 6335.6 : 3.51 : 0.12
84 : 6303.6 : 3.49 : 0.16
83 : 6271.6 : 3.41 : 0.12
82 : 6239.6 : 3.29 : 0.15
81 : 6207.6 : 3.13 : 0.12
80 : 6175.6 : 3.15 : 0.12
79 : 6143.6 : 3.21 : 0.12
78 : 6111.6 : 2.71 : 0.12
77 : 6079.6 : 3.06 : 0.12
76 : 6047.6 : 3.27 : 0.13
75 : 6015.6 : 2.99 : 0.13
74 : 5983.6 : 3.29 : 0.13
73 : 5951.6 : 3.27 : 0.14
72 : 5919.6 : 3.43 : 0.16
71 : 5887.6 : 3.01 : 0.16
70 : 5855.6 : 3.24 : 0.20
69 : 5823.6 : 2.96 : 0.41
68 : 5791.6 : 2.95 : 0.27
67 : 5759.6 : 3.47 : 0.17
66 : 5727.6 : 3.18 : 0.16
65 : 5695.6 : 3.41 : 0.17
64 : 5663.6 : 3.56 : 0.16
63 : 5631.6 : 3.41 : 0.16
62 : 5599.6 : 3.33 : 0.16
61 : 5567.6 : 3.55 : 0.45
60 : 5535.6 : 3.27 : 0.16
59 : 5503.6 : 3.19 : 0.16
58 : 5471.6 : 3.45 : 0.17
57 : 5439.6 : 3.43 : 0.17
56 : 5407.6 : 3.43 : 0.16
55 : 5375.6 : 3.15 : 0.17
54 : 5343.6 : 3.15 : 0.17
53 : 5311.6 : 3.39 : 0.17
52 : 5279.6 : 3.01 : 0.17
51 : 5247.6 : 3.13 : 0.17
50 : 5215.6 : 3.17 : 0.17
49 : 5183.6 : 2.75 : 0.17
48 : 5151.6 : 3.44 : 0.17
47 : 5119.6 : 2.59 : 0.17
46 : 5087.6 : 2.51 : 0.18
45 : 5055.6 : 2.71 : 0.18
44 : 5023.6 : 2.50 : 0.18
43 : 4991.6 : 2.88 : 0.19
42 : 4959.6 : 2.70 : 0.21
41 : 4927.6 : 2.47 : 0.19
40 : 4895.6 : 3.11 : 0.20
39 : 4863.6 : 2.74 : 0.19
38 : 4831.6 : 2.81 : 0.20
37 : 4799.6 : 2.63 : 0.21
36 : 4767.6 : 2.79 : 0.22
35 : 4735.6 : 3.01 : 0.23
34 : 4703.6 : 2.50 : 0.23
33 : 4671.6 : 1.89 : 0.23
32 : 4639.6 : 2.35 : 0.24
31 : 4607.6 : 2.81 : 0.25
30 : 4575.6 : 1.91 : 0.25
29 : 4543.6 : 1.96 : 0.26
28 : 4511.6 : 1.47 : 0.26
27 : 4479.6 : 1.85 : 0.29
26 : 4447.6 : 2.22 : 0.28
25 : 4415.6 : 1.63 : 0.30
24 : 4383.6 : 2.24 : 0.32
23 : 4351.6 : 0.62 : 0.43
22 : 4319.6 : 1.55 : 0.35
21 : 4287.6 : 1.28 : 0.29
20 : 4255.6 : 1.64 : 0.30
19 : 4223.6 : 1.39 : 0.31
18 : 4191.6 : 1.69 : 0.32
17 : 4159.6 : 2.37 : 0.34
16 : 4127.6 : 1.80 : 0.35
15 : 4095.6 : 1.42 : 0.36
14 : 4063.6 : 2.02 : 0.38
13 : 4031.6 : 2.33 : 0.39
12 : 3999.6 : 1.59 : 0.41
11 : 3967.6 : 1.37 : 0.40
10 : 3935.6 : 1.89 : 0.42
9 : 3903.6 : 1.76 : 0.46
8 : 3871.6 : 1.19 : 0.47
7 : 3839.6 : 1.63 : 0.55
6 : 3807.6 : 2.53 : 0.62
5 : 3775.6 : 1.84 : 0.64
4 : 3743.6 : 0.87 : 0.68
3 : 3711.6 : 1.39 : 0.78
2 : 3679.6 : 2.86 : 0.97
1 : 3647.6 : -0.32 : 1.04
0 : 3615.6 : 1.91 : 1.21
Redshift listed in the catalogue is 0.179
